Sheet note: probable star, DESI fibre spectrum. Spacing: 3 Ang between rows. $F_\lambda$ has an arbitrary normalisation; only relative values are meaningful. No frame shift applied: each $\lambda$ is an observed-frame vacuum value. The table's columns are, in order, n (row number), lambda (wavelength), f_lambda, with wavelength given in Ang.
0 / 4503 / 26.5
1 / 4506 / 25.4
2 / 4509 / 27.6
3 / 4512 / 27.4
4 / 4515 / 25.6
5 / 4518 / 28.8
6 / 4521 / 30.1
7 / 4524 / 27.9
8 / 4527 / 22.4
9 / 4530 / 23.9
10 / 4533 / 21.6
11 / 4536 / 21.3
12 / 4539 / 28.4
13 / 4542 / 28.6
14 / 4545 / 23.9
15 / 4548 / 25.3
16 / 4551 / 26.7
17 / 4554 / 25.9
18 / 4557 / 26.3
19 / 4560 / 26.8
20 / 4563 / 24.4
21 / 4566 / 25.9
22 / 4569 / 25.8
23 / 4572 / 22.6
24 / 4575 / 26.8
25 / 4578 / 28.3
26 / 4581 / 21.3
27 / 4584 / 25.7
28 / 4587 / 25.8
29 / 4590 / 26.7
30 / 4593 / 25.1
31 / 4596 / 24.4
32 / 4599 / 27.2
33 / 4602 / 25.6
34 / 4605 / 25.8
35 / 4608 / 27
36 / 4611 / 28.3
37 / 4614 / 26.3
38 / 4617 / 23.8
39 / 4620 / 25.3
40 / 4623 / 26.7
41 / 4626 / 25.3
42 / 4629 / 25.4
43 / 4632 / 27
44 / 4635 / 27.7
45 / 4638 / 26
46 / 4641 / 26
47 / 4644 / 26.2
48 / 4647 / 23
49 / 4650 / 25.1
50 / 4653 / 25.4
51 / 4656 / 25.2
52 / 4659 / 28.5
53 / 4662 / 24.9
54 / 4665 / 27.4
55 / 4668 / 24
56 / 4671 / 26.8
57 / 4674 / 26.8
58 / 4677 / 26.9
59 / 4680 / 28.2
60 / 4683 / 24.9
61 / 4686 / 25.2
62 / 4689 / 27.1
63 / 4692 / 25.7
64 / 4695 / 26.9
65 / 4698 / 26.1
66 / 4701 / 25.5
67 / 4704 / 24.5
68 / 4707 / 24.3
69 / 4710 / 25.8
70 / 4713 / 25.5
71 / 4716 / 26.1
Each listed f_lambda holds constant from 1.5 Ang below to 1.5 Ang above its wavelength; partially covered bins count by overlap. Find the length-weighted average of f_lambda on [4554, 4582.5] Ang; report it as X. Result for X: 25.4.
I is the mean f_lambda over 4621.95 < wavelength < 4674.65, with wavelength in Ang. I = 25.9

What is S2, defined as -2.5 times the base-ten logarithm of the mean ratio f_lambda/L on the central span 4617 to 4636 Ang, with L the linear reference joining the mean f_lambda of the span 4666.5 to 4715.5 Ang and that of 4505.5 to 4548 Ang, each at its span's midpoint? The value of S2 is 0.00 mag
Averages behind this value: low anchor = 25.9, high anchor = 25.9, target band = 26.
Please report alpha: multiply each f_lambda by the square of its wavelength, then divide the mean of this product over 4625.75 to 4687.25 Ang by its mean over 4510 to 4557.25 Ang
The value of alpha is 1.06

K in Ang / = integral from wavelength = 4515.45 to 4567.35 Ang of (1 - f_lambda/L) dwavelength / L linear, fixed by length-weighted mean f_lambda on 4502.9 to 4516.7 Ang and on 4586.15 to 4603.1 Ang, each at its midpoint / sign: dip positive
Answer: 0.97 Ang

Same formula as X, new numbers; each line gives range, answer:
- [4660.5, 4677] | 26.1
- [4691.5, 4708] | 25.5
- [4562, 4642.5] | 25.8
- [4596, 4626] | 26.1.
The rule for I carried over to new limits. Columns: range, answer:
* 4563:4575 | 25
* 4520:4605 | 25.5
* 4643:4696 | 26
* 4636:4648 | 25.5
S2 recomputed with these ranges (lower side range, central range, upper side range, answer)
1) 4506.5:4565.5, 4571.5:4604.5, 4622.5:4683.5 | 0.021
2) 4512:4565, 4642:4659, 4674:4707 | 0.028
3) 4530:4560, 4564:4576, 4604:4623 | 0.019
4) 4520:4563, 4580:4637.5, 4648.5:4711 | -0.004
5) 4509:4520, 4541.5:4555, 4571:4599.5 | 0.023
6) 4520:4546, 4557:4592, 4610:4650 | 0.001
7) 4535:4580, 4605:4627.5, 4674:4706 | -0.006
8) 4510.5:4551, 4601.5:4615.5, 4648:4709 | -0.033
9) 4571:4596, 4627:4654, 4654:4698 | 0.007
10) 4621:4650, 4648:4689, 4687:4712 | -0.013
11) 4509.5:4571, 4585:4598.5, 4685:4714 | 0.007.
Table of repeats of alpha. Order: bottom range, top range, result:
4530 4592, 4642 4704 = 1.07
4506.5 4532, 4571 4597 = 0.98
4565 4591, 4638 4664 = 1.04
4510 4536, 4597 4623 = 1.06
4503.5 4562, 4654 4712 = 1.07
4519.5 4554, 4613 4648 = 1.05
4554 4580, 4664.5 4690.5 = 1.07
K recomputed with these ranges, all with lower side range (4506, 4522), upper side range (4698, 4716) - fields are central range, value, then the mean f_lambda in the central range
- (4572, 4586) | 0.83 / 25.2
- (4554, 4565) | 0.49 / 25.8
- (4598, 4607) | 0.12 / 26.2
